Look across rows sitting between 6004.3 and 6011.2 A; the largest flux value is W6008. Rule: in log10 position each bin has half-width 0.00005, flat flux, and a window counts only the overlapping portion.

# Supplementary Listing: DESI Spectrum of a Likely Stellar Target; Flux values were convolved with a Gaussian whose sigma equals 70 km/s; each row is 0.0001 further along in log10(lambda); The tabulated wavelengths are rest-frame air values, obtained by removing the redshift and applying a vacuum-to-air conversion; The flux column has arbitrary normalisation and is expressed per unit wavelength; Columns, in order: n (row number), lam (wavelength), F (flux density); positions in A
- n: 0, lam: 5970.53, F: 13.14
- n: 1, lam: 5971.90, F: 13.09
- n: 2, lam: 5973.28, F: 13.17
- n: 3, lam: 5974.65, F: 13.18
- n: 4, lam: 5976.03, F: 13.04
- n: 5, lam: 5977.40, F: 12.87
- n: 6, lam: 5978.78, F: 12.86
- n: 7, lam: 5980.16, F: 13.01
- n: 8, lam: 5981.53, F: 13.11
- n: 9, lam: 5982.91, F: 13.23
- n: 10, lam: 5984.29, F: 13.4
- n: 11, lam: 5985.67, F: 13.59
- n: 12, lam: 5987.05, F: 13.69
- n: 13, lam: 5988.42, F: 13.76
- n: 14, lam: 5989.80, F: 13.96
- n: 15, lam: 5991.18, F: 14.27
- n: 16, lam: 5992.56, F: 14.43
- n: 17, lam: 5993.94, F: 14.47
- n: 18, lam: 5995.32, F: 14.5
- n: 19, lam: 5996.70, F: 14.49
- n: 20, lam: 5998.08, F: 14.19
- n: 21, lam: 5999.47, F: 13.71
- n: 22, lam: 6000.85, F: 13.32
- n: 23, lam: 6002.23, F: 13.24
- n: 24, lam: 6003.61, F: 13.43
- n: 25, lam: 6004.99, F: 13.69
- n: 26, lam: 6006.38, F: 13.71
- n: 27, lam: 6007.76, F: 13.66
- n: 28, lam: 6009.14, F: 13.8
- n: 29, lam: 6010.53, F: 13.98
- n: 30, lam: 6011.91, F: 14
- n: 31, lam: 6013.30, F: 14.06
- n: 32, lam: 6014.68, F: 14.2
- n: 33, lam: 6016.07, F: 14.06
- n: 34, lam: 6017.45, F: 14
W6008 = 13.98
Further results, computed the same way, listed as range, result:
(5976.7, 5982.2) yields 13.11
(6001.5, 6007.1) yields 13.71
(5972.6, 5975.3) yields 13.18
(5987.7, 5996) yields 14.5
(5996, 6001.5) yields 14.49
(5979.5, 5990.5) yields 13.96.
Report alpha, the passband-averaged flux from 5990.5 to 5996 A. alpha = 14.4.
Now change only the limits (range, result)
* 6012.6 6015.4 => 14.1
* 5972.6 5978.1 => 13.1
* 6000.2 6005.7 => 13.4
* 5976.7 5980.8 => 12.9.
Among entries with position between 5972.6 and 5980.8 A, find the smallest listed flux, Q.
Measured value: 12.86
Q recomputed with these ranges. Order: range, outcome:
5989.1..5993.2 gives 13.96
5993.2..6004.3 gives 13.24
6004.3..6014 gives 13.66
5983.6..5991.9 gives 13.4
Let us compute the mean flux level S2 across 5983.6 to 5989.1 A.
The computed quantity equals 13.6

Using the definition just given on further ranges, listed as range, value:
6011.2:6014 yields 14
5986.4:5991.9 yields 13.9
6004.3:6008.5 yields 13.7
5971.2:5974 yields 13.2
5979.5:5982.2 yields 13.1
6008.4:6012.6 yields 13.9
